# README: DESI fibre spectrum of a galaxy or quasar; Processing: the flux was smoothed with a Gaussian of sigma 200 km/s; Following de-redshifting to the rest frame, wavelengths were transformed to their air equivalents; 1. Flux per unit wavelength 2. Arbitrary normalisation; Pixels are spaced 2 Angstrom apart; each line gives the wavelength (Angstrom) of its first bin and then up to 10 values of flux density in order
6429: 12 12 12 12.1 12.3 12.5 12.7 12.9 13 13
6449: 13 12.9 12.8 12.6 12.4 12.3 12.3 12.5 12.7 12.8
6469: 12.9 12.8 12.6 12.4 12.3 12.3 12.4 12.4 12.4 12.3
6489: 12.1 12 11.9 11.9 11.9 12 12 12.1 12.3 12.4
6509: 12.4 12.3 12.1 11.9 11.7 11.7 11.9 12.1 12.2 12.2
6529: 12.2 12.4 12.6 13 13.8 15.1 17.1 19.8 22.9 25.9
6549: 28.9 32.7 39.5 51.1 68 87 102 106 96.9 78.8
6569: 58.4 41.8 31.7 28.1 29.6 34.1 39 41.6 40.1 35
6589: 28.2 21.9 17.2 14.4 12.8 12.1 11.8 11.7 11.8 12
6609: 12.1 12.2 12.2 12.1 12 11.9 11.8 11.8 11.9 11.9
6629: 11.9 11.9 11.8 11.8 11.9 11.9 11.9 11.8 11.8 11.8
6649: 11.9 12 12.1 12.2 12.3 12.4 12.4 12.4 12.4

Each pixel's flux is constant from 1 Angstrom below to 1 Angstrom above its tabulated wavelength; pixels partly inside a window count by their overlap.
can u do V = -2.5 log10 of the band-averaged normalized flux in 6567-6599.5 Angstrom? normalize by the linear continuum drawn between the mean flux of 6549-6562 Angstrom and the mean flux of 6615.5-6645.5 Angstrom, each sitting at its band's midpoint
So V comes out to 0.34 mag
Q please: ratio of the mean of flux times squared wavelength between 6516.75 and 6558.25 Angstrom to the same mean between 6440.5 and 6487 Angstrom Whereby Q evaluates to 1.81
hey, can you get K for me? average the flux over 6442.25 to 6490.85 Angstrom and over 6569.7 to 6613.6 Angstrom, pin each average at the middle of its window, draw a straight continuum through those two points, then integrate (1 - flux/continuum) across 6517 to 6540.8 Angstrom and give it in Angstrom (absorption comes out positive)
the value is 7.0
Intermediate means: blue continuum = 12.6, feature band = 12.8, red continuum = 23.6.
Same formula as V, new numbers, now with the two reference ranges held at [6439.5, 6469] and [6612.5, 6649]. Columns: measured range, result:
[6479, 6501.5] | 0.04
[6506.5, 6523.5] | 0.03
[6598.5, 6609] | 0.01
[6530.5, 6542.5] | -0.16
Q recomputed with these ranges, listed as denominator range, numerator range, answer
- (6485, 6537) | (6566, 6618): 2.17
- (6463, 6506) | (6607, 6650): 1.01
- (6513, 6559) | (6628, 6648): 0.54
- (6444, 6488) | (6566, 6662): 1.61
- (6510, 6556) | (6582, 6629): 0.93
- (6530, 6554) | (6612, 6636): 0.58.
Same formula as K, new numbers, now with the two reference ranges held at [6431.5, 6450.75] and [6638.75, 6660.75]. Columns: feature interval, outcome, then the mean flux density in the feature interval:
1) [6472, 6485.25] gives 0.11 Angstrom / 12.4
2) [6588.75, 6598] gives -4.52 Angstrom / 18.1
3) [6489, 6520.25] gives 0.98 Angstrom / 12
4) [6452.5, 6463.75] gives 0.08 Angstrom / 12.5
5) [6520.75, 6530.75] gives 0.17 Angstrom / 12.2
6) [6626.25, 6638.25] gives 0.21 Angstrom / 11.9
